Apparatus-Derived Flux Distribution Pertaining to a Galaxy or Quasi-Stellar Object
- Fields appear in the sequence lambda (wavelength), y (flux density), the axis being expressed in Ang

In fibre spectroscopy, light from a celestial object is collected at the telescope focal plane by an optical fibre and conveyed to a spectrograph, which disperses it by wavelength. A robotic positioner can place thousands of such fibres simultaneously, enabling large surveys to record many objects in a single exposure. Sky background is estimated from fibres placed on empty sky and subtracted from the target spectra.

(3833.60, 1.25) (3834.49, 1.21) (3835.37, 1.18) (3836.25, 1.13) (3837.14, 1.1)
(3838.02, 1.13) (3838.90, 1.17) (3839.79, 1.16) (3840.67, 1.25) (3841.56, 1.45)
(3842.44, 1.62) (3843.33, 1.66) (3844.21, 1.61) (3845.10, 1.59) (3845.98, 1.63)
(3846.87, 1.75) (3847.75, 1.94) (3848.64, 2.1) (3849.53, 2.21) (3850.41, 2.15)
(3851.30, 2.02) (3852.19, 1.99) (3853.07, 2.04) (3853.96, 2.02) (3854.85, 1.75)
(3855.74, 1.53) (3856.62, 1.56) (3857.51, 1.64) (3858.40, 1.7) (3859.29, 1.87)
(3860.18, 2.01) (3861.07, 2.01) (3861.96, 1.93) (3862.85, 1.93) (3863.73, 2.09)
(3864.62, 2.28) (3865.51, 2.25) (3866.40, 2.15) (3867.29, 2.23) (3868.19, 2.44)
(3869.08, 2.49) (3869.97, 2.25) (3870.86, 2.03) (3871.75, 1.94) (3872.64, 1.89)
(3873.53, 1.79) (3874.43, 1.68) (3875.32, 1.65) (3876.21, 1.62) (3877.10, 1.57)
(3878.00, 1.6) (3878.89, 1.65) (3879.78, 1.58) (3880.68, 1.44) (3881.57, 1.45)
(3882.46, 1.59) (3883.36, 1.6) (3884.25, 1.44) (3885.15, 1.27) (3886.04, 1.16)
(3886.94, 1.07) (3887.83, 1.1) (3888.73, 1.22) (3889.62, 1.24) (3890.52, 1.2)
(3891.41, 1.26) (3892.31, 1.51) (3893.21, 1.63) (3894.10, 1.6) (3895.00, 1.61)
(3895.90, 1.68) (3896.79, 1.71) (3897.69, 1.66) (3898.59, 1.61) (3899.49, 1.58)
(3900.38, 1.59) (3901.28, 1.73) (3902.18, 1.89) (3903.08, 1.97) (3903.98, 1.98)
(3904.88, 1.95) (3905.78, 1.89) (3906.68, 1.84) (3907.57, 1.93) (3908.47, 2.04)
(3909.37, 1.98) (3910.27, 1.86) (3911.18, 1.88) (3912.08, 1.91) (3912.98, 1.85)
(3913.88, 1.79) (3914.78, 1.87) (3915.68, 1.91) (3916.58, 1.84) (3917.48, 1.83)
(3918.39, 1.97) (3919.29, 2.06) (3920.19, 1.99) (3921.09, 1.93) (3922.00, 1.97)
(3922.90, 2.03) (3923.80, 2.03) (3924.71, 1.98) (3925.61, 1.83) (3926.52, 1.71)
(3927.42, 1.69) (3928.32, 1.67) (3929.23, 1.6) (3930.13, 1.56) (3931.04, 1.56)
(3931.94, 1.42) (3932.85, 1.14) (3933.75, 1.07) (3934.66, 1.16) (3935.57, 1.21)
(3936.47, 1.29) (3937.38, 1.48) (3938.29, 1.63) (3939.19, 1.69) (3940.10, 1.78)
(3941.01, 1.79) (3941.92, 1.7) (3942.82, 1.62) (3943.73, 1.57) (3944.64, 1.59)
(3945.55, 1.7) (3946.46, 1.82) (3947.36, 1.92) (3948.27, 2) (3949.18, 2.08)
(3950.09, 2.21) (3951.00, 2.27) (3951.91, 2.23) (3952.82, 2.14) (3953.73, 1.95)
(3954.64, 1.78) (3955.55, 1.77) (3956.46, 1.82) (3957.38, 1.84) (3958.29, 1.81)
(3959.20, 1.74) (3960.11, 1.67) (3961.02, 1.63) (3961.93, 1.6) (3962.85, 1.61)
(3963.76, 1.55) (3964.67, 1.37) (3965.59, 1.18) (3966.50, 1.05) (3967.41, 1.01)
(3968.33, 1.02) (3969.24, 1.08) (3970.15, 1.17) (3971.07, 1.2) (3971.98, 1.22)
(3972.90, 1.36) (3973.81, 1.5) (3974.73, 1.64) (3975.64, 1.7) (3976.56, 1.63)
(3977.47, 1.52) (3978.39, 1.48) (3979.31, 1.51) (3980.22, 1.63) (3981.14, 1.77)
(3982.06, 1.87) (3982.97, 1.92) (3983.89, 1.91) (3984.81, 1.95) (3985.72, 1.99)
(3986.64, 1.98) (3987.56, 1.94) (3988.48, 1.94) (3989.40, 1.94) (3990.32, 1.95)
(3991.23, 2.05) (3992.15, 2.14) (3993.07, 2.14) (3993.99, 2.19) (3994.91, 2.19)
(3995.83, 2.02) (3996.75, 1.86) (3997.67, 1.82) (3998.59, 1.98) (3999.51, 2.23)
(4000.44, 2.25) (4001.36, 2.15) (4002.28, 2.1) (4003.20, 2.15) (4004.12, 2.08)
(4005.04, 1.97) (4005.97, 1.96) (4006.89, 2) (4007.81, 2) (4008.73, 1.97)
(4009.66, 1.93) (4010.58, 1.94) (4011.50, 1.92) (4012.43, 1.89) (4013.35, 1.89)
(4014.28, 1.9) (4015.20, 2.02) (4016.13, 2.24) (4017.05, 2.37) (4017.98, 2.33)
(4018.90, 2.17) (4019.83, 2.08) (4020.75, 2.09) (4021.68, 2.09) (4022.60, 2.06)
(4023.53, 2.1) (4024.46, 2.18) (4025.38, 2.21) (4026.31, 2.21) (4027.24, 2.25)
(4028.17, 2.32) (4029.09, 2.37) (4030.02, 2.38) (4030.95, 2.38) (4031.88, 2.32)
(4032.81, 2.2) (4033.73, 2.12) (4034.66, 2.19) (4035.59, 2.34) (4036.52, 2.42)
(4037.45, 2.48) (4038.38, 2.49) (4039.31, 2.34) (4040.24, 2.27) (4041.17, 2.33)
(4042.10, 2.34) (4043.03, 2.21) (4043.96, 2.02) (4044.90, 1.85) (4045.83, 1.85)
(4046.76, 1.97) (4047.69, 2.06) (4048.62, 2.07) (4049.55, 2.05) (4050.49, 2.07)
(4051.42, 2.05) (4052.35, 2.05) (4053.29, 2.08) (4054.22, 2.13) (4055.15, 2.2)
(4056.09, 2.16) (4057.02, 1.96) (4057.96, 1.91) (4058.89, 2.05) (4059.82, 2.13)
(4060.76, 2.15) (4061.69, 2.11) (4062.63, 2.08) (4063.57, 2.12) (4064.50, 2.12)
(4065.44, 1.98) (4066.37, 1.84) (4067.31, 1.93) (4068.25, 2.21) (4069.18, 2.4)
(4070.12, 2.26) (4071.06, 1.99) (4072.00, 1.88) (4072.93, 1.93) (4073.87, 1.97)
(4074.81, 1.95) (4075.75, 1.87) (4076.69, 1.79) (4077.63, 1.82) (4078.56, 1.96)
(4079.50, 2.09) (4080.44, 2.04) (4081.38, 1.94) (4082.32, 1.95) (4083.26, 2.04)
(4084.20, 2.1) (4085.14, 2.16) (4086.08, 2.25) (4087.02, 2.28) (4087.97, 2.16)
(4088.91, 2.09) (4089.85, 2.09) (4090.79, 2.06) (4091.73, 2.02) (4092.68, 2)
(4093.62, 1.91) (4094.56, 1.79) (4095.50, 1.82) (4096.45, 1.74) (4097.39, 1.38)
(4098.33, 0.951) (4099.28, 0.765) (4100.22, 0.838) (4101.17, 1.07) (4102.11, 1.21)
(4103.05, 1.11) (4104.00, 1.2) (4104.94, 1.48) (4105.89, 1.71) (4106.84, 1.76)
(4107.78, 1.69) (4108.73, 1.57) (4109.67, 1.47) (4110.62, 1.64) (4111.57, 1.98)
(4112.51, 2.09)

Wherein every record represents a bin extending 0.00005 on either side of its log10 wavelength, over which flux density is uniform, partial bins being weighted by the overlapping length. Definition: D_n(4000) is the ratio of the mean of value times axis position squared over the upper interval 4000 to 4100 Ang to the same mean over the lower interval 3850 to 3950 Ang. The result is 1.3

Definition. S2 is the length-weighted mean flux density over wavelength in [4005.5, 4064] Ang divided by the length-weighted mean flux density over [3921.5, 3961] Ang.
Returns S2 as 1.2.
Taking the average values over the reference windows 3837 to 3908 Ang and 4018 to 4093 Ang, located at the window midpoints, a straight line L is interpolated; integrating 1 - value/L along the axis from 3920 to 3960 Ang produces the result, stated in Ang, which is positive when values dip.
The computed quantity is 2.6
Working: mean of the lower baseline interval 1.72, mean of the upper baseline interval 2.12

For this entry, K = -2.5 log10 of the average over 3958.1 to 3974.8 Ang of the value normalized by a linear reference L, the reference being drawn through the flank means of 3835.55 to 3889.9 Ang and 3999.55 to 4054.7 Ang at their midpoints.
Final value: 0.394 mag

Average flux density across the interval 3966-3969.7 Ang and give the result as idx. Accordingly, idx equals 1.04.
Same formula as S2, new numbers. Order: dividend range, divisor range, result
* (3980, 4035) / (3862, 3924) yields 1.17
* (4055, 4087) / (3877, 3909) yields 1.29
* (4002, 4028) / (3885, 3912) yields 1.27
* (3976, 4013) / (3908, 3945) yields 1.13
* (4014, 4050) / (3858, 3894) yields 1.28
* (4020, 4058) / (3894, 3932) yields 1.20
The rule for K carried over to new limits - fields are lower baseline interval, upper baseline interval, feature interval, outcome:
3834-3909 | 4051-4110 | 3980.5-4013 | -0.11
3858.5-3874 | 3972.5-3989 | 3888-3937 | 0.15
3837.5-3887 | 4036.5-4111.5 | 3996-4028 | -0.11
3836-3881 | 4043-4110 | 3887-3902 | 0.21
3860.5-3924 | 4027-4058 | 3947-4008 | 0.12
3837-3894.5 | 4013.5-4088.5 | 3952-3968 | 0.18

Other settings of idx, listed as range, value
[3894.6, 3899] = 1.65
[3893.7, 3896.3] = 1.63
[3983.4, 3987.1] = 1.96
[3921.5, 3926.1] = 1.96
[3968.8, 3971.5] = 1.15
